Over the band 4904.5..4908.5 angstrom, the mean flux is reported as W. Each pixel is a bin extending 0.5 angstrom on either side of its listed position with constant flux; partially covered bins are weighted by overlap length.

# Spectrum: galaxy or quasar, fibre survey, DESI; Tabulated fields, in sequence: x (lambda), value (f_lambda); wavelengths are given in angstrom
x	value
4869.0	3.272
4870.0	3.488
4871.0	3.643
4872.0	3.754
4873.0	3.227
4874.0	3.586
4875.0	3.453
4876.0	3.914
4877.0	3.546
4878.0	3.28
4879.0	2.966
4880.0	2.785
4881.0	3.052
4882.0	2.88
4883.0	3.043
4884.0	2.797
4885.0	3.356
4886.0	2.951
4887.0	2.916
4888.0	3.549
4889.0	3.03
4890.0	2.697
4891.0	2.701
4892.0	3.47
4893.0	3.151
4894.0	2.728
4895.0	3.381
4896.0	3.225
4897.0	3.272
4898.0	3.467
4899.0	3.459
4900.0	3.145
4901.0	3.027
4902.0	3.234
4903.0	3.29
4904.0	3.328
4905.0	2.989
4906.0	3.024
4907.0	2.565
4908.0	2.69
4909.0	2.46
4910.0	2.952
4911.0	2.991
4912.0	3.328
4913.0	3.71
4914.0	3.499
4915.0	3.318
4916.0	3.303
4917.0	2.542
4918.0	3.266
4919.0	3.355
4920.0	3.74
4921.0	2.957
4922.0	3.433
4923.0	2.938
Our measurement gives 2.82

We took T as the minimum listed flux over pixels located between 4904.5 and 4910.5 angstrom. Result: 2.46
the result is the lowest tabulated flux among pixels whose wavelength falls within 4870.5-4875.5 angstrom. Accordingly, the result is 3.227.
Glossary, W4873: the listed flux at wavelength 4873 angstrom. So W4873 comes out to 3.227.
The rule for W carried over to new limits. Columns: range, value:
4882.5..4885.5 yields 3.07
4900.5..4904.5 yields 3.22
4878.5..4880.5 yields 2.88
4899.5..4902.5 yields 3.14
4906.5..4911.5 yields 2.73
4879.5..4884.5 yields 2.91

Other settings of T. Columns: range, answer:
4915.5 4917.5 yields 2.542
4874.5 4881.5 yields 2.785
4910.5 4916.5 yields 2.991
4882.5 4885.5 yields 2.797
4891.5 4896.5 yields 2.728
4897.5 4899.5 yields 3.459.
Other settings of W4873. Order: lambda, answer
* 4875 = 3.453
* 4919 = 3.355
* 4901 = 3.027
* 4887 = 2.916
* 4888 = 3.549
